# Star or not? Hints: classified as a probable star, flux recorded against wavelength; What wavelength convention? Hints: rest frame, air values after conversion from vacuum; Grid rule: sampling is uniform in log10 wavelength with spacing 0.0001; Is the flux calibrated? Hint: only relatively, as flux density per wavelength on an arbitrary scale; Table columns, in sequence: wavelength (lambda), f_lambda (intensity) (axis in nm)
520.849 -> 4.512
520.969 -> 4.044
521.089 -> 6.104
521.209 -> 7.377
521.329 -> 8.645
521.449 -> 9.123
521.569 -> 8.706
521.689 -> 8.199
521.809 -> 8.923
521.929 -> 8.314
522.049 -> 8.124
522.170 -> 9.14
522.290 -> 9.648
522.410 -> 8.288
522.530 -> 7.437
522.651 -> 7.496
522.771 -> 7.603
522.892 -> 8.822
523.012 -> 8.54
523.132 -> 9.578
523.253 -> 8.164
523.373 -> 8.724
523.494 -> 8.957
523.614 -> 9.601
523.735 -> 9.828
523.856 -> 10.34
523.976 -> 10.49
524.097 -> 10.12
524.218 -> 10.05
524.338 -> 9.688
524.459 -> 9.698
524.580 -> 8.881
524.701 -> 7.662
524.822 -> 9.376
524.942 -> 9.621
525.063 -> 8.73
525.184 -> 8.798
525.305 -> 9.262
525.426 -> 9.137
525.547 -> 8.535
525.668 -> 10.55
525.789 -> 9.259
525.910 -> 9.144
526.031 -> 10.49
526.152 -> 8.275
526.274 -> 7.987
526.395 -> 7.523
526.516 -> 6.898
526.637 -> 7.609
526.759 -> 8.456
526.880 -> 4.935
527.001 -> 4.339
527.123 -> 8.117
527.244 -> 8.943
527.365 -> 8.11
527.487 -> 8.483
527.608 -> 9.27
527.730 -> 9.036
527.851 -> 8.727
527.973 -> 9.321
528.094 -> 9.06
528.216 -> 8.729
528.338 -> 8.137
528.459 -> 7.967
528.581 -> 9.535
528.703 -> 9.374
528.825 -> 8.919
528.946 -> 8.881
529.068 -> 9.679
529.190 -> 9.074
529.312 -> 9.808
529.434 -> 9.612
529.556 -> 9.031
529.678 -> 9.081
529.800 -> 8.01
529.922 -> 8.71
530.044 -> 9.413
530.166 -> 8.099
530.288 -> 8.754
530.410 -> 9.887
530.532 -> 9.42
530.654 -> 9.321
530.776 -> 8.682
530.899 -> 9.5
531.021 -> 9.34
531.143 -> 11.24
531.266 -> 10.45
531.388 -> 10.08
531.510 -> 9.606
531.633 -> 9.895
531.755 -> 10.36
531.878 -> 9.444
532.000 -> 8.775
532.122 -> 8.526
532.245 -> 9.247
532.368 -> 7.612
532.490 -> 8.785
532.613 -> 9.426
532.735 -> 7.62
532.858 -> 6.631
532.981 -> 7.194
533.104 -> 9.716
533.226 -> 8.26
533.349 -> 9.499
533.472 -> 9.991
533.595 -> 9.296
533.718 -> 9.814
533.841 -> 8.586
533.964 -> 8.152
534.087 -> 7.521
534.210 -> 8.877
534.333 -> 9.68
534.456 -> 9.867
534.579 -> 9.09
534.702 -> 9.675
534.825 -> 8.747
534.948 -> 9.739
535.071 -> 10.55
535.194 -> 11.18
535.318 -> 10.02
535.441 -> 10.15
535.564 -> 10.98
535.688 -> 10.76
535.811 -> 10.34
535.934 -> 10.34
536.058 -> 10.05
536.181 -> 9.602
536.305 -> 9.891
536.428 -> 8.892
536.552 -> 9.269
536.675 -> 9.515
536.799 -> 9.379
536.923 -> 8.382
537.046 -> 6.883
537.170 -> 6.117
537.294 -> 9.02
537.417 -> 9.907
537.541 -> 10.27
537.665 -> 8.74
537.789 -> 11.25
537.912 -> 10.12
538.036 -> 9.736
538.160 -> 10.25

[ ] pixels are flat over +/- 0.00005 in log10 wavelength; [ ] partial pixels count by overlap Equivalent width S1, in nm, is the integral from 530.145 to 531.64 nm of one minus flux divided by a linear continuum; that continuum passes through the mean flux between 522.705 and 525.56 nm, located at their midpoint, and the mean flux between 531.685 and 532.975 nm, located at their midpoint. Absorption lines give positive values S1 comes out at -0.15 nm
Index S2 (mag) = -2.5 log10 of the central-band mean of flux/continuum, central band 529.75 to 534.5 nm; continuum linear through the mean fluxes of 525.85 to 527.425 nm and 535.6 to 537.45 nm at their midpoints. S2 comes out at -0.06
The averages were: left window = 7.76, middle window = 9.06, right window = 9.24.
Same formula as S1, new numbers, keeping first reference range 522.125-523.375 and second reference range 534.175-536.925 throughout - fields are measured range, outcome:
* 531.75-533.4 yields 0.160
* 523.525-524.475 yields -0.149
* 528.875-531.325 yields -0.012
